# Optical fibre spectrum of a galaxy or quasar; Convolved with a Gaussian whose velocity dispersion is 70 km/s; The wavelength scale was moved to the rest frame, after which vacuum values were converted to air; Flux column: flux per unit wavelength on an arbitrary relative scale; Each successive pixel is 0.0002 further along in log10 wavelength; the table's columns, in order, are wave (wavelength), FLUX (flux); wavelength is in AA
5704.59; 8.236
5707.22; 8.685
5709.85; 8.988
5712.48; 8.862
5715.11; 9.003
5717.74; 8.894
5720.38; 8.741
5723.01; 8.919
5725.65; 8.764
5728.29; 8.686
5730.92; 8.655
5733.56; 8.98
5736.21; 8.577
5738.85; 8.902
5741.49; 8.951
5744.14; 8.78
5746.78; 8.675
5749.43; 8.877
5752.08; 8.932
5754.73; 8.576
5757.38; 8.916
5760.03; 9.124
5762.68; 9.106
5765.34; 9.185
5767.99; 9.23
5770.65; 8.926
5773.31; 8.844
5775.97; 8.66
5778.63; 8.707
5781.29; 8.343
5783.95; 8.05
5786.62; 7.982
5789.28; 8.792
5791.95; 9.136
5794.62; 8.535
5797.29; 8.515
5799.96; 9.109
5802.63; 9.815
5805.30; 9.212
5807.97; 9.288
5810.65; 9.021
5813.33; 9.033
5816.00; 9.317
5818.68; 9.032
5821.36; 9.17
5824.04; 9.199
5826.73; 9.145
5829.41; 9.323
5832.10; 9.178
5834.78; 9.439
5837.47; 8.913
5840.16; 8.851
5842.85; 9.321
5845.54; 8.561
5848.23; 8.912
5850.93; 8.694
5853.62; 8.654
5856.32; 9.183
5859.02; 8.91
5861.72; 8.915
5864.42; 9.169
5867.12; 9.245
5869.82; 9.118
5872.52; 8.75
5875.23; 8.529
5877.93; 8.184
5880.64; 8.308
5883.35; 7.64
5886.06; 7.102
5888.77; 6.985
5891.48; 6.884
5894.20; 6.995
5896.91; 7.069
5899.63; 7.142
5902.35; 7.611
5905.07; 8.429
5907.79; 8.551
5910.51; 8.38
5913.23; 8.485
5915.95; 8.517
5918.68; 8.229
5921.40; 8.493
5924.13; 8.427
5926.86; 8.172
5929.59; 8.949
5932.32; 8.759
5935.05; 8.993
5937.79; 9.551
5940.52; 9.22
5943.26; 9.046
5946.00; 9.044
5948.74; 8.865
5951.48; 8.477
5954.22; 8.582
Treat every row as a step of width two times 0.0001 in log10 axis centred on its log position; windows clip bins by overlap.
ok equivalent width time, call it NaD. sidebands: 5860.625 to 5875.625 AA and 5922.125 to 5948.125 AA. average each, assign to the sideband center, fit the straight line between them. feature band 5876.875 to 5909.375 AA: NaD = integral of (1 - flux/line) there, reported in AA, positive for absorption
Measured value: 5.0 AA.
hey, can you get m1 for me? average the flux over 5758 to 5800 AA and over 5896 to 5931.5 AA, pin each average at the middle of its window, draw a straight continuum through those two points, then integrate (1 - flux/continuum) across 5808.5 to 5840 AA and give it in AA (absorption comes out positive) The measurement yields -2.13 AA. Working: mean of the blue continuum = 8.76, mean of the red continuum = 8.21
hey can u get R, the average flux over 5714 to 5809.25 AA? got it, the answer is 8.84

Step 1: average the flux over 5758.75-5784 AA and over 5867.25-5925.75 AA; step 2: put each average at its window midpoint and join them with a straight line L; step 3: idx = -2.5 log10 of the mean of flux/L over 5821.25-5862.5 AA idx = -0.08 mag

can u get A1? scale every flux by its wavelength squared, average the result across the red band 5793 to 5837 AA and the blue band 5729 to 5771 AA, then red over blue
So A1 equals 1.1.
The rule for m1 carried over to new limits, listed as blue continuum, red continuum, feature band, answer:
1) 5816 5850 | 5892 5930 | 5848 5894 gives 1.2 AA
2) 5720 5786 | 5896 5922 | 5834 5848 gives -1.0 AA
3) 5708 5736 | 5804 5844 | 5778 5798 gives 1.2 AA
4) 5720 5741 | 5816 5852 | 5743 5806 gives 0.5 AA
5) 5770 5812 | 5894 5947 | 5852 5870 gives -0.9 AA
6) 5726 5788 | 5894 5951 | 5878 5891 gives 1.5 AA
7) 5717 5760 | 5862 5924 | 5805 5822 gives -1.4 AA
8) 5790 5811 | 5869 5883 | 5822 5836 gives -0.6 AA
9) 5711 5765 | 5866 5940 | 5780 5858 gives -3.8 AA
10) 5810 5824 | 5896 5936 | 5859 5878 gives -0.4 AA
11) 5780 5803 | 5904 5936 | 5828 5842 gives -0.9 AA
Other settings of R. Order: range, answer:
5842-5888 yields 8.63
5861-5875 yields 9.01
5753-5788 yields 8.75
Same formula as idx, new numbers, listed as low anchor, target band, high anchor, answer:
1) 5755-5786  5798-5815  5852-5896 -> -0.07 mag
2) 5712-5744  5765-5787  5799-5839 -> 0.04 mag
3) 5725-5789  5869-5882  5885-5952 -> -0.02 mag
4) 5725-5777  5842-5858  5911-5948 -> -0.01 mag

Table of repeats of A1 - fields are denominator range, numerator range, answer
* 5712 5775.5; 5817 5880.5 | 1.05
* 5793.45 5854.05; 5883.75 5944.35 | 0.93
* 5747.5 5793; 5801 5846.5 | 1.06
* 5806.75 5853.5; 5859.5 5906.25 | 0.90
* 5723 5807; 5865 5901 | 0.93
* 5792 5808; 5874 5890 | 0.88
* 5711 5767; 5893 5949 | 1.01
